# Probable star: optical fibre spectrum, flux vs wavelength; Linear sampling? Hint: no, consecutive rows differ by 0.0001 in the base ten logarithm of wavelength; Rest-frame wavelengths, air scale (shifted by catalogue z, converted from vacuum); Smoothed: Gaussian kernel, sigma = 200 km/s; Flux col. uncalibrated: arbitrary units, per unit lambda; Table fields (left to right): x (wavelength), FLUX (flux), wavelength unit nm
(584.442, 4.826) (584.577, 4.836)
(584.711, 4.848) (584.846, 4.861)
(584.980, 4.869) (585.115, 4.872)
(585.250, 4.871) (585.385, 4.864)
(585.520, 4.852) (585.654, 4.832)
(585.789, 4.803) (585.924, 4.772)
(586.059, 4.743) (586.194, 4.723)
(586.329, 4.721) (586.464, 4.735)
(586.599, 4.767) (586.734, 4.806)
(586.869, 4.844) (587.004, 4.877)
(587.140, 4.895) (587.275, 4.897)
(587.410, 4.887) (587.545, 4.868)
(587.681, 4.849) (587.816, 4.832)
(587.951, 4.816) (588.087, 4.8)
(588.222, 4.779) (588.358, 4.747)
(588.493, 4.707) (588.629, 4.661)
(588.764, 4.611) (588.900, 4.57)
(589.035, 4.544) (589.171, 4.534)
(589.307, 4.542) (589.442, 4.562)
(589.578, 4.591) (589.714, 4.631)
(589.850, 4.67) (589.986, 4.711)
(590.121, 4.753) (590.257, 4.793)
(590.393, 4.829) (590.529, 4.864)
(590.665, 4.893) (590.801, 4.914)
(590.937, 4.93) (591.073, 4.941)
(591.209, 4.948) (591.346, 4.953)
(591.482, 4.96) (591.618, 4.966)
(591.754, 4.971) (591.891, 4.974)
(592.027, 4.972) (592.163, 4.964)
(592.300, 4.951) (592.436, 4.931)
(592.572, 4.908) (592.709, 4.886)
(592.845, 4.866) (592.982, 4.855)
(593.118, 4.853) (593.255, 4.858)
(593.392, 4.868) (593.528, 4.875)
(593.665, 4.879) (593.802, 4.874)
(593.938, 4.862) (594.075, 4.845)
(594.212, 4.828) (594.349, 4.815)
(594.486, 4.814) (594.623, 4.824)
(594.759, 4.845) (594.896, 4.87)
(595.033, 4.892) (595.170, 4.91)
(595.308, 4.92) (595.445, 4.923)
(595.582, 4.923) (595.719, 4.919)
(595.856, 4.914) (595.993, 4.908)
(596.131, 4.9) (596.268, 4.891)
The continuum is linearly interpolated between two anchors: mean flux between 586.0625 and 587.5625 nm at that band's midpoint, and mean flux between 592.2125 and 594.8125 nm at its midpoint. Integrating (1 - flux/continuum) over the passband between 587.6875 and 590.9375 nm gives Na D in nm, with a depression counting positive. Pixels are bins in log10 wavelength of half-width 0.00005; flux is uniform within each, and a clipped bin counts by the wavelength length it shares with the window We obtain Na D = 0.08 nm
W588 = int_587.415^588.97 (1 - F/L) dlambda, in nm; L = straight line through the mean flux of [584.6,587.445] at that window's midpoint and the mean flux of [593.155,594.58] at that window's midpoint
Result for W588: 0.025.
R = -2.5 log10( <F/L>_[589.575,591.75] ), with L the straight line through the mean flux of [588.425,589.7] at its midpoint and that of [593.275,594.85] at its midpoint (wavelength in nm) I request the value -0.04 mag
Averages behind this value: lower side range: 4.59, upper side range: 4.85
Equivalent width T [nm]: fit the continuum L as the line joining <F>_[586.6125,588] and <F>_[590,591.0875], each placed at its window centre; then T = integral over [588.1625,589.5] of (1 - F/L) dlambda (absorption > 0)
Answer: 0.06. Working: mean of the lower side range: 4.86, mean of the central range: 4.63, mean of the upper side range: 4.86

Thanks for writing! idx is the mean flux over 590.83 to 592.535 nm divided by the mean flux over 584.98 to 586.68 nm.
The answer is 1.0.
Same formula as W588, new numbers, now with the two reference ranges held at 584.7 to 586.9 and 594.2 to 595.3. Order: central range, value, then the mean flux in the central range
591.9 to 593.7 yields -0.02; 4.9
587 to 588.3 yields -0.01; 4.84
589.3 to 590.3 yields 0.03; 4.66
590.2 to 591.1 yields -0.01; 4.88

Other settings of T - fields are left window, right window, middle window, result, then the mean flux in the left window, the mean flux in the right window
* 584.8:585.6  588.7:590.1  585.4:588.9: -0.034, 4.87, 4.6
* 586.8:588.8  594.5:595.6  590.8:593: -0.039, 4.81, 4.88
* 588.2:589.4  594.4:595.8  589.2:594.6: -0.106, 4.63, 4.88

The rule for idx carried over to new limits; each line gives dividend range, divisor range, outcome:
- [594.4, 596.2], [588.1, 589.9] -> 1.06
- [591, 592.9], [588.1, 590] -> 1.07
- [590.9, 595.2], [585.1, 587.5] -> 1.02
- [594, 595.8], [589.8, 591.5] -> 1.00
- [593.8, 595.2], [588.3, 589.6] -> 1.05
